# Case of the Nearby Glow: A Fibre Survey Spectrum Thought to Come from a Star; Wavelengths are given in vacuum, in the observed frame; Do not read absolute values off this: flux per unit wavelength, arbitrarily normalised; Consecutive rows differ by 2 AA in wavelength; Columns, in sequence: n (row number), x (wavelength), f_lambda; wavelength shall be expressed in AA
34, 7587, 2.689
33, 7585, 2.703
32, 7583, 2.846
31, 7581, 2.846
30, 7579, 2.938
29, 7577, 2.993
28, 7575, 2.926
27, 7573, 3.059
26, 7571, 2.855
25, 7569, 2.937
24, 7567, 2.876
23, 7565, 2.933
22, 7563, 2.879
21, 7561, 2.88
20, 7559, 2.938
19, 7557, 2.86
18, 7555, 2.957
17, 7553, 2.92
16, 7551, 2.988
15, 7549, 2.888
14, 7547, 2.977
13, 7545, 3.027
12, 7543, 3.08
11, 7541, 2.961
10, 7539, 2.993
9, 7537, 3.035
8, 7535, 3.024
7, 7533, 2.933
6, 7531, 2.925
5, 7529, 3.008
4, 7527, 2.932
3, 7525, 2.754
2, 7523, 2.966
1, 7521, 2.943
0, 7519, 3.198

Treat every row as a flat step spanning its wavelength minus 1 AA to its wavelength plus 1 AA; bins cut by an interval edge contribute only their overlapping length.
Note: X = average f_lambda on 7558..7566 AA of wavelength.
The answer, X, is 2.91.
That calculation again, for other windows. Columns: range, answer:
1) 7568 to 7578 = 2.95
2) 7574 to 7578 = 2.96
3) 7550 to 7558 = 2.93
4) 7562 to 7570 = 2.91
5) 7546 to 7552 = 2.95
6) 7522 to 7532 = 2.92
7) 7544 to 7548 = 3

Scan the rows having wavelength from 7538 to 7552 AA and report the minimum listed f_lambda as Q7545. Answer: 2.888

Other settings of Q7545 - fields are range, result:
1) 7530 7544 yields 2.925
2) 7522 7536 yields 2.754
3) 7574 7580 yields 2.926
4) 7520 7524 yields 2.943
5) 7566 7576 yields 2.855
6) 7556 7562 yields 2.86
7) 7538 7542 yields 2.961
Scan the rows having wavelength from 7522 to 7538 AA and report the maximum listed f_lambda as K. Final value 3.035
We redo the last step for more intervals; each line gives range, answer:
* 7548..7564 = 2.988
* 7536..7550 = 3.08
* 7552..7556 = 2.957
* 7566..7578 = 3.059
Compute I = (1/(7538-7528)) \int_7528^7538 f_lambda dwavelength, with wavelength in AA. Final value 2.99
